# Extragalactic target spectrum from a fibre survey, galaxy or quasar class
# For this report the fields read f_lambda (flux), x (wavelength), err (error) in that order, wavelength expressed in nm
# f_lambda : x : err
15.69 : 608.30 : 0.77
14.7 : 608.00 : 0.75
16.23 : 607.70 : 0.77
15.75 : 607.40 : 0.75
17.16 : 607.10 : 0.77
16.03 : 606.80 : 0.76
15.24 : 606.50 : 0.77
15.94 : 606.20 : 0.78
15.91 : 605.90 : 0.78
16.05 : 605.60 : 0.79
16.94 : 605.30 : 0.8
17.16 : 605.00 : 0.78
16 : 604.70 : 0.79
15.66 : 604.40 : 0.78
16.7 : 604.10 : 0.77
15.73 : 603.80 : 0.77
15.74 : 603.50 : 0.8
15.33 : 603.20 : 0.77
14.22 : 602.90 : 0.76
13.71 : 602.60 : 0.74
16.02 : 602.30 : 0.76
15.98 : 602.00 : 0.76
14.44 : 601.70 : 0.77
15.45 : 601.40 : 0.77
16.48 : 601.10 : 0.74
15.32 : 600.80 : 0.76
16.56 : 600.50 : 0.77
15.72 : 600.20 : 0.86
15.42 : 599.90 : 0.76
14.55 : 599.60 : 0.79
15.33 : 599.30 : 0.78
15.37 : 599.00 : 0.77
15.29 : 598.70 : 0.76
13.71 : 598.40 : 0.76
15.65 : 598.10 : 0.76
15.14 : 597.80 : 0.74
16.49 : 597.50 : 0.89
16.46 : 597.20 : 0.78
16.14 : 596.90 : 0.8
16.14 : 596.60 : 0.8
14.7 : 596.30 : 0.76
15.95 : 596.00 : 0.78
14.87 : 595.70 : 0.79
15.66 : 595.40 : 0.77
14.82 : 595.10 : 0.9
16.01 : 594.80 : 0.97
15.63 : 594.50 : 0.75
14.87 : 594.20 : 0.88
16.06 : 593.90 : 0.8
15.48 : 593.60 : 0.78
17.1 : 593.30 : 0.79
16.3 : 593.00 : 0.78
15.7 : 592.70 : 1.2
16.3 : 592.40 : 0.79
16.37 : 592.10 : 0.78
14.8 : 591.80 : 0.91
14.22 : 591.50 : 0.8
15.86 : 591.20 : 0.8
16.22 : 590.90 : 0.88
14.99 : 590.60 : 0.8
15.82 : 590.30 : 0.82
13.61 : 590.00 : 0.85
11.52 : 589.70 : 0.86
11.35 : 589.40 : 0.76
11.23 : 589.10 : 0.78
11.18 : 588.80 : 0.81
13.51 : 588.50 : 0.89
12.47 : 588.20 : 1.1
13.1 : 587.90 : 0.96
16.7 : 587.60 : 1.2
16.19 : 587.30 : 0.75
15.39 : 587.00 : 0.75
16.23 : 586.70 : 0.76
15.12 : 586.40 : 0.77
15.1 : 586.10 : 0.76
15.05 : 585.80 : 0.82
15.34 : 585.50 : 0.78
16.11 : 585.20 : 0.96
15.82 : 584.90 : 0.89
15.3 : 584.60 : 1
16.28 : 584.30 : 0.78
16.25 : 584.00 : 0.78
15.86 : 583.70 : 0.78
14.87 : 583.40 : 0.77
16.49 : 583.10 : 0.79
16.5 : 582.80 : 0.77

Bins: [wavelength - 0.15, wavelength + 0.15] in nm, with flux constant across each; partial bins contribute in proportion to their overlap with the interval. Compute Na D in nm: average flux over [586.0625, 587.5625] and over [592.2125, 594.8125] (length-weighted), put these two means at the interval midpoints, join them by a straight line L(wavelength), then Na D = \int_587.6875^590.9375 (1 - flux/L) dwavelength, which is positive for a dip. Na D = 0.55 nm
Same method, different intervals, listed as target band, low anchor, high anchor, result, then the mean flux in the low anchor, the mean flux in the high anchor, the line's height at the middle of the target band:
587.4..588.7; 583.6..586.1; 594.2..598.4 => 0.14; 15.7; 15.6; 15.7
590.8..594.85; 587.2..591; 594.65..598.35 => -0.32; 13.6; 15.6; 14.6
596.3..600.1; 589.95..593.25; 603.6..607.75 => 0.10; 15.6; 16.2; 15.9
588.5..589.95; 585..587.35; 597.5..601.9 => 0.36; 15.5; 15.4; 15.5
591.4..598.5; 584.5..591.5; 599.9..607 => -0.27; 14.5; 15.8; 15.1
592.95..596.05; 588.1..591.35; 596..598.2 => -0.14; 13.4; 15.8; 15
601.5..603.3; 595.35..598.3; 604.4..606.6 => 0.12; 15.7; 16.2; 16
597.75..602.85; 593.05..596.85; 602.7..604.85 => 0.10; 15.6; 15.6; 15.6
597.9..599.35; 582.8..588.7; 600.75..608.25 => 0.05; 15.3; 15.8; 15.6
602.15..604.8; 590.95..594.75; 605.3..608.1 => 0.08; 15.7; 16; 15.9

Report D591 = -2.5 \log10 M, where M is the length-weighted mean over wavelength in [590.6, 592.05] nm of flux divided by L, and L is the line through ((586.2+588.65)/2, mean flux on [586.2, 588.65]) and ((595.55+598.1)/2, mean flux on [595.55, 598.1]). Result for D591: -0.008 mag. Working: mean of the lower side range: 14.8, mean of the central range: 15.3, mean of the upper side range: 15.7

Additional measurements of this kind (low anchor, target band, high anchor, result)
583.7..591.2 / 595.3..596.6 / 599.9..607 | -0.01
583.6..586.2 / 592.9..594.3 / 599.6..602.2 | -0.02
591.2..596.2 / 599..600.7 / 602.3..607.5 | 0.02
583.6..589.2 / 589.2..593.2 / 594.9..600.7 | 0.02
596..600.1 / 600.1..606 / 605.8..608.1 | 0.00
